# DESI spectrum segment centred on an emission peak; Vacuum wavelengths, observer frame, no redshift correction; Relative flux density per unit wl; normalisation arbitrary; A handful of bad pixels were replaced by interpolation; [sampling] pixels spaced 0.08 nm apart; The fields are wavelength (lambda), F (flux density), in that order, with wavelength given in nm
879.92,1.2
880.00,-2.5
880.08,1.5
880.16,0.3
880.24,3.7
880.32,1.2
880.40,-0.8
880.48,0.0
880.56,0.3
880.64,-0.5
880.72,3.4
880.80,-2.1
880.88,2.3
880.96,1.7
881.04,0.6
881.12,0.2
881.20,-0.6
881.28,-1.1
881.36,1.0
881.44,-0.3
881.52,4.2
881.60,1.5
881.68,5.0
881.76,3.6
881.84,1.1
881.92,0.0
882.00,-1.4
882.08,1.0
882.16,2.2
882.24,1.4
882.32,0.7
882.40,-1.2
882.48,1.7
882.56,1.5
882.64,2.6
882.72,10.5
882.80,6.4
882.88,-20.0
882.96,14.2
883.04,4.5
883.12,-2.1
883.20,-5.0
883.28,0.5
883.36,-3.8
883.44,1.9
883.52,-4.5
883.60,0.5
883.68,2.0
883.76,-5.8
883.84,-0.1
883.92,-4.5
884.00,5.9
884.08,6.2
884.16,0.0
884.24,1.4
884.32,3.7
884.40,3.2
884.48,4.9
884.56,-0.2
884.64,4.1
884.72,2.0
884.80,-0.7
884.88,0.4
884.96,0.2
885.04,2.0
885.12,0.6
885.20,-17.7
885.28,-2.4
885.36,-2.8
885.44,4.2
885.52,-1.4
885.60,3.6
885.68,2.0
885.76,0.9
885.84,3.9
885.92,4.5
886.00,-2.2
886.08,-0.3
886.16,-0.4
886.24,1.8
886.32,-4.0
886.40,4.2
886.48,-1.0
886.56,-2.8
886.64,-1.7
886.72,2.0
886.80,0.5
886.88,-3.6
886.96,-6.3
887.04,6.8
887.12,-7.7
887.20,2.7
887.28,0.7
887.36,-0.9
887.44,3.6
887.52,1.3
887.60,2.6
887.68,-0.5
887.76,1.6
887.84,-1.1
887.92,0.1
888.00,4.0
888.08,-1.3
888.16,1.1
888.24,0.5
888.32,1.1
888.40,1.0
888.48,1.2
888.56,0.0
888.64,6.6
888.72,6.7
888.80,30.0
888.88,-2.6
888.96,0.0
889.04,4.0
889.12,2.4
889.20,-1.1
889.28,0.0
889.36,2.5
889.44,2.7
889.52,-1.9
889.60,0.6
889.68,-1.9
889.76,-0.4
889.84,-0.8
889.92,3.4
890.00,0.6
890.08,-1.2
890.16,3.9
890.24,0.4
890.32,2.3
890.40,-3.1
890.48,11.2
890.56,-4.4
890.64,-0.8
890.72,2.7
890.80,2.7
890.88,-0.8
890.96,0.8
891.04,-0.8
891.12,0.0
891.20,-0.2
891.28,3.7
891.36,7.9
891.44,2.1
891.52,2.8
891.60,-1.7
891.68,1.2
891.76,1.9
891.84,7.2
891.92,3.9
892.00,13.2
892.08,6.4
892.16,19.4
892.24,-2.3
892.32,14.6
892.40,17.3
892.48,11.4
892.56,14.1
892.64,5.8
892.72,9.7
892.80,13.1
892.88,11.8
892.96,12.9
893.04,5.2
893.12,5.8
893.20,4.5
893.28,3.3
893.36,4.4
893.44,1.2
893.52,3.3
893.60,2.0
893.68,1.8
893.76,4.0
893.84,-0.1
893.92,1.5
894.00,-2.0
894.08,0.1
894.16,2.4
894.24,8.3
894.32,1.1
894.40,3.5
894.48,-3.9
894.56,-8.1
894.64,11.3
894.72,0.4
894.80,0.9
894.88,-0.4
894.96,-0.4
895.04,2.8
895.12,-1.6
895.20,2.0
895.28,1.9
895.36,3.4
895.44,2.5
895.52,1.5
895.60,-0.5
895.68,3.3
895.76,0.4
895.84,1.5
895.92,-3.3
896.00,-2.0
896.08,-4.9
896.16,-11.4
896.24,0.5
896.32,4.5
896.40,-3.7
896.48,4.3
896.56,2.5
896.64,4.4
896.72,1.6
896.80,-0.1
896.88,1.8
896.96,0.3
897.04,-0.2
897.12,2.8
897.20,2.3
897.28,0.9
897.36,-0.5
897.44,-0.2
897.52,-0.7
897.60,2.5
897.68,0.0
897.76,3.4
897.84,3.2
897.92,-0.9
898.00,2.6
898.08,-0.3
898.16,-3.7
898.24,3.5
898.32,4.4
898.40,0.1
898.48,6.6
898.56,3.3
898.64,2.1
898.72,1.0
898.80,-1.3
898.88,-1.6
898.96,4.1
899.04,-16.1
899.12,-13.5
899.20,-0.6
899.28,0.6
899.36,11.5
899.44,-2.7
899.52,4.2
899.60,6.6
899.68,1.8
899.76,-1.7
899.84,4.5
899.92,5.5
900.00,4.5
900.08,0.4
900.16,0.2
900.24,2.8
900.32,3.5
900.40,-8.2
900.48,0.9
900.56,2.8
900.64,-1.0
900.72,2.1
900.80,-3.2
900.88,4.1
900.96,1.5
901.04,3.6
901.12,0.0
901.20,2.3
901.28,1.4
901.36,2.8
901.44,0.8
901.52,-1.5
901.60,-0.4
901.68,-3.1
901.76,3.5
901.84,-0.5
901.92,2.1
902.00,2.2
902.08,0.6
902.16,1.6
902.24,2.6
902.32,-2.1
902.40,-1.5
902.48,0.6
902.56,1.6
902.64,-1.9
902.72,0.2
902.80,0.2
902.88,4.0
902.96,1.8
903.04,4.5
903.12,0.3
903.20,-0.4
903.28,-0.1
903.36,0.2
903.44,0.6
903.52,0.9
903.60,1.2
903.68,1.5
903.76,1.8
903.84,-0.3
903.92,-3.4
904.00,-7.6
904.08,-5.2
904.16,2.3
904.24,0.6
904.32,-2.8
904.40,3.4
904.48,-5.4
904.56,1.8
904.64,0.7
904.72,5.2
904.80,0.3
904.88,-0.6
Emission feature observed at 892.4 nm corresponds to [O III]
